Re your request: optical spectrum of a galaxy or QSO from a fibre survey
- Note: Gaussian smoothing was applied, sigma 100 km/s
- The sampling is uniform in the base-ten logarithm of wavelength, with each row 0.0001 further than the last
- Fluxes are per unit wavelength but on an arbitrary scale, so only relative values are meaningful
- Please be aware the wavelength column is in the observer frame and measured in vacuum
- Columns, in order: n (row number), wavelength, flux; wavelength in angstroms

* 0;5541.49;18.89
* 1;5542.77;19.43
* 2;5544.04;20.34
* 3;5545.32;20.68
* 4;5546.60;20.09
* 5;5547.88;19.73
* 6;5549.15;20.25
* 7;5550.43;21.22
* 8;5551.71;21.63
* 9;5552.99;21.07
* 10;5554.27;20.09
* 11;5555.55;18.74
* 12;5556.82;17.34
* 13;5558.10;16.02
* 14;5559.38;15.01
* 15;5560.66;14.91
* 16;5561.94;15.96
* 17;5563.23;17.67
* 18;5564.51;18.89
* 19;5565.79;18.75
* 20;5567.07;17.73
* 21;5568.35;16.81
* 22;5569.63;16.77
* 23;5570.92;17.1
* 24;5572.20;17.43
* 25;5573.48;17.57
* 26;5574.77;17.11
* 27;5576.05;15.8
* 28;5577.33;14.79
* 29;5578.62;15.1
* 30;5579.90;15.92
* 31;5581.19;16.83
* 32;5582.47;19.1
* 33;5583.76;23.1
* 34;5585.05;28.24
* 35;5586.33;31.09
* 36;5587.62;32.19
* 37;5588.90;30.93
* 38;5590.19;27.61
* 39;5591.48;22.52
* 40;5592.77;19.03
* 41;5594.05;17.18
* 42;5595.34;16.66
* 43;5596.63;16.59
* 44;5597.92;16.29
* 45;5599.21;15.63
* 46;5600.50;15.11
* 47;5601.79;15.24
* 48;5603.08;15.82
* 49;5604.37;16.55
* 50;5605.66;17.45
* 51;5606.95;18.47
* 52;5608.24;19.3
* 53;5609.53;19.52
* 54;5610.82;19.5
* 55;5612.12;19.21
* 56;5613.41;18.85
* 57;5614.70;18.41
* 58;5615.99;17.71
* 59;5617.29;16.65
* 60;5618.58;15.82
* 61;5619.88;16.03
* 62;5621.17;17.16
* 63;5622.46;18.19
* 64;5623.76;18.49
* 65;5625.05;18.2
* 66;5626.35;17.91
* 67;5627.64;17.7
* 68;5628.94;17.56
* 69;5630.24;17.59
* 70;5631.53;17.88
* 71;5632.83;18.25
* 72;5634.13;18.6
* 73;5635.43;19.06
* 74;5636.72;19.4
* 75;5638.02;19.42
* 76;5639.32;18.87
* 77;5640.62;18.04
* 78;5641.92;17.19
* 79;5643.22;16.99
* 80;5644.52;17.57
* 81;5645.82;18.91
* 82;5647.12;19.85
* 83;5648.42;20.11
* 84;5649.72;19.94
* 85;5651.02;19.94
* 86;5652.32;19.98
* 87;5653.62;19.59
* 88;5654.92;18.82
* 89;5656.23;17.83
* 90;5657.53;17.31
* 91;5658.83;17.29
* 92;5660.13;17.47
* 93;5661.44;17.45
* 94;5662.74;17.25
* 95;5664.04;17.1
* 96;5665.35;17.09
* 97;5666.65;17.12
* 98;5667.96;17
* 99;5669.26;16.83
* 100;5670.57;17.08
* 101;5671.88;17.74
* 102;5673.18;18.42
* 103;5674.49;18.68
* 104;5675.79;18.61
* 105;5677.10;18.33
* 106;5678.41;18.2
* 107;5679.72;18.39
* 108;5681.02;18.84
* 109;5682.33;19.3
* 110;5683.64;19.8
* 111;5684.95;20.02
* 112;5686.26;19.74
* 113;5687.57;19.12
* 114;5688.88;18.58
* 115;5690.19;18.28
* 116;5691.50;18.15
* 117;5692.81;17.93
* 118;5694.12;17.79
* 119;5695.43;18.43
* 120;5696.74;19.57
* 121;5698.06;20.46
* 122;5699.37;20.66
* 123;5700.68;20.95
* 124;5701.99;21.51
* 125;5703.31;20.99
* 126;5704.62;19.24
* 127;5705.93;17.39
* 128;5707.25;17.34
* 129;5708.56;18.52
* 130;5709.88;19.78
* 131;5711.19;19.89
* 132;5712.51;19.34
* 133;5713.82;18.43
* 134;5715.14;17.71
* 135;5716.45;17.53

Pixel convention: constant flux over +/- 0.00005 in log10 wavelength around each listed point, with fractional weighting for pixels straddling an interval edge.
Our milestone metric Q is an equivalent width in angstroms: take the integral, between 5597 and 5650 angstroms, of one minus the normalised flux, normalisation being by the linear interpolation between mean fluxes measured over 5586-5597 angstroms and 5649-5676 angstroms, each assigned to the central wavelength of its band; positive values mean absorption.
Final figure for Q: 7.9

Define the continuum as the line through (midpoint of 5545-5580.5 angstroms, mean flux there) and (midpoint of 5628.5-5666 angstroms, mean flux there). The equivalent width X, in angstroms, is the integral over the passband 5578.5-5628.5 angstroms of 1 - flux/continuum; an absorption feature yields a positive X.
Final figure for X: -3.4 angstroms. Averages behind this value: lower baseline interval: 17.8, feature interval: 19.3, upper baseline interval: 18.4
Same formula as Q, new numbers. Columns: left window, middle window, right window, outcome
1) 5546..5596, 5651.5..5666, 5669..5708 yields 0.9 angstroms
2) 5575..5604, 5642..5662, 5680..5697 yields 0.7 angstroms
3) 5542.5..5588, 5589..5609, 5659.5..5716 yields 0.7 angstroms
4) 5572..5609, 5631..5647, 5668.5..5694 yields 0.5 angstroms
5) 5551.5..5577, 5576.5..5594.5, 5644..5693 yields -4.8 angstroms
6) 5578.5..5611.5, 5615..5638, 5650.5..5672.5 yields 1.4 angstroms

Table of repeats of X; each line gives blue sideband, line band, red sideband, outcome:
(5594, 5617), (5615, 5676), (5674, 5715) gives 0.4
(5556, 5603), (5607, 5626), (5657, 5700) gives 0.6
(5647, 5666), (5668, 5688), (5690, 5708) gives 0.3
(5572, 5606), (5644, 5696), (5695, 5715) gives 2.9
